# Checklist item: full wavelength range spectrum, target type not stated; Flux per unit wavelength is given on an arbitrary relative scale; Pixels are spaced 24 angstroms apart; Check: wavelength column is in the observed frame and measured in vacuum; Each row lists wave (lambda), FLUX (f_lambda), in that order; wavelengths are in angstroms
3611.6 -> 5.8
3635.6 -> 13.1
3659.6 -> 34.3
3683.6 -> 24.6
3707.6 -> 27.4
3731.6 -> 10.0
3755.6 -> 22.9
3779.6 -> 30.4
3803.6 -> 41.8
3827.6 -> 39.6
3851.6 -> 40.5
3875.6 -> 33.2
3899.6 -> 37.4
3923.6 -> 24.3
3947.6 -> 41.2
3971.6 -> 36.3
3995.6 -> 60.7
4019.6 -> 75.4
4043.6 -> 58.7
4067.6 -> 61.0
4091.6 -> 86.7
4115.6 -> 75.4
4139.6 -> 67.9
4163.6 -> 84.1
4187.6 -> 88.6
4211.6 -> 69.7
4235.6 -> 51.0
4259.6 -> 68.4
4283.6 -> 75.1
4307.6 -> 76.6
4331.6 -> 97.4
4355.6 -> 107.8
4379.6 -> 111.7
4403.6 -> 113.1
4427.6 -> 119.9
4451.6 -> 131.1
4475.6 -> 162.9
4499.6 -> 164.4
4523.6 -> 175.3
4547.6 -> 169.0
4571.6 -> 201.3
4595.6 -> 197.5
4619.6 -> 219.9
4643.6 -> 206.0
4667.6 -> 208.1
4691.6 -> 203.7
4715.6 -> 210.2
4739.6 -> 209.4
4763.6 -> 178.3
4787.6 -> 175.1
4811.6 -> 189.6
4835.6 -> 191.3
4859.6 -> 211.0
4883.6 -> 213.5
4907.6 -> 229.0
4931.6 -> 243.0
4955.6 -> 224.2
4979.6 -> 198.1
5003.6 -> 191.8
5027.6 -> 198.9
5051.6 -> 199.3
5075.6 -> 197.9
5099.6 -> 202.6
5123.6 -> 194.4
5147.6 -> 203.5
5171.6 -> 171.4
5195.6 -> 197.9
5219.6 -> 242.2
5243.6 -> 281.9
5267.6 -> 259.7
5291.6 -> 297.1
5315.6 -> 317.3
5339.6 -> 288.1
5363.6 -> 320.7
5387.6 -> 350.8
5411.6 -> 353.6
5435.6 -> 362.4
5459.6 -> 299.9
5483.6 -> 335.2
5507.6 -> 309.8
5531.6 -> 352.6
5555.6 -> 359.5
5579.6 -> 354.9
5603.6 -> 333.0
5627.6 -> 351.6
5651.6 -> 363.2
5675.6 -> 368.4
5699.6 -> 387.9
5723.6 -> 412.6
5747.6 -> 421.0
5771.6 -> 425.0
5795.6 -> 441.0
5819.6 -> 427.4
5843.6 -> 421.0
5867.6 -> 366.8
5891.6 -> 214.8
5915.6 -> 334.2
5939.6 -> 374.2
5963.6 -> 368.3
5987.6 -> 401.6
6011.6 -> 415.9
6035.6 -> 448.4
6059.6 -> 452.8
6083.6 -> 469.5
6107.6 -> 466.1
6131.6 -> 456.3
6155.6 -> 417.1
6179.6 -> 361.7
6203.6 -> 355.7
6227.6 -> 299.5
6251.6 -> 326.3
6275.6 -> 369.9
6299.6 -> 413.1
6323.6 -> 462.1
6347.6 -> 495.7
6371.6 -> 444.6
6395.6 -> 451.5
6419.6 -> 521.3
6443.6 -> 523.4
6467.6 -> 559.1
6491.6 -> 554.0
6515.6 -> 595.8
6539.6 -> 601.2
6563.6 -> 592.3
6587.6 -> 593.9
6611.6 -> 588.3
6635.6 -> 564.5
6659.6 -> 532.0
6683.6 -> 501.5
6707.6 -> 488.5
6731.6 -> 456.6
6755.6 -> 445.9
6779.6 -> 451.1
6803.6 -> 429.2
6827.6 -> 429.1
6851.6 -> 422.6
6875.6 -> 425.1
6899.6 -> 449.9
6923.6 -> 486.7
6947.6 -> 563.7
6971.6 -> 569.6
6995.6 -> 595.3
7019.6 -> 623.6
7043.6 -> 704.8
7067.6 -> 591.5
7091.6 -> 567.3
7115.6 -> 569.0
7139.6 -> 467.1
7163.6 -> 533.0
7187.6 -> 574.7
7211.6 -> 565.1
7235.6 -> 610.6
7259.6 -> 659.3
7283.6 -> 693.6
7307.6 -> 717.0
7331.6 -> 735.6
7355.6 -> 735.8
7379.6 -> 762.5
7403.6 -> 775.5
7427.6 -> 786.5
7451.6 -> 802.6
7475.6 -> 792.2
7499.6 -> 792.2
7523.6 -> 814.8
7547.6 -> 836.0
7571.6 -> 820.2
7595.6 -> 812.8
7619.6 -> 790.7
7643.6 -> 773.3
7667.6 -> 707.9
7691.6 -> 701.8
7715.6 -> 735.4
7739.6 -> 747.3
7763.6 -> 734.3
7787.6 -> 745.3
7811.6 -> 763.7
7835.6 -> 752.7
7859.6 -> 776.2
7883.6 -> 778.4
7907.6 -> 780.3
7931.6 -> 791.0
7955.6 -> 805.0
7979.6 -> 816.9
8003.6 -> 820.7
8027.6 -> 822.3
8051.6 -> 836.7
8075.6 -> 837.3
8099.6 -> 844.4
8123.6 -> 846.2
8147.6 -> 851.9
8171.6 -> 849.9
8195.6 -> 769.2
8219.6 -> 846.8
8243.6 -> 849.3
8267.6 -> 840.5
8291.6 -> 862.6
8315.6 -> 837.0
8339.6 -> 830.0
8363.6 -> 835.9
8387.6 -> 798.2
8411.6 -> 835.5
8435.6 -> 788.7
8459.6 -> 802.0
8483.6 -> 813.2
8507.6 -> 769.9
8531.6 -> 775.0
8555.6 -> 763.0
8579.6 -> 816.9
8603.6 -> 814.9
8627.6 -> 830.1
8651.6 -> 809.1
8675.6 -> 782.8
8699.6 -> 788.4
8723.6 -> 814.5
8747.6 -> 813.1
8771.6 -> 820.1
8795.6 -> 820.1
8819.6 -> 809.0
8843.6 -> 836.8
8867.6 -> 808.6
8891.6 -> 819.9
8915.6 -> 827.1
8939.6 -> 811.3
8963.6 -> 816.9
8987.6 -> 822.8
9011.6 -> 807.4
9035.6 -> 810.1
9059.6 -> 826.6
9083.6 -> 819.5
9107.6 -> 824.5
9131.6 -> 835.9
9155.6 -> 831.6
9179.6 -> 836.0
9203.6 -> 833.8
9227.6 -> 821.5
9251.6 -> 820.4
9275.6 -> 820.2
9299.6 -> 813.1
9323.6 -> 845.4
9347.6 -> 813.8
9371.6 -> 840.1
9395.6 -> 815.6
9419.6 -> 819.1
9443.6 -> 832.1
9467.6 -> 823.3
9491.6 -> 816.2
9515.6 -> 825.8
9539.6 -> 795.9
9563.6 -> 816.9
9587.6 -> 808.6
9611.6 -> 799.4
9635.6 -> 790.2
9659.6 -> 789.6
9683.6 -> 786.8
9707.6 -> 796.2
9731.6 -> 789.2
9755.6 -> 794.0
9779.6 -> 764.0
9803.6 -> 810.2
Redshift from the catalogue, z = 0.00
